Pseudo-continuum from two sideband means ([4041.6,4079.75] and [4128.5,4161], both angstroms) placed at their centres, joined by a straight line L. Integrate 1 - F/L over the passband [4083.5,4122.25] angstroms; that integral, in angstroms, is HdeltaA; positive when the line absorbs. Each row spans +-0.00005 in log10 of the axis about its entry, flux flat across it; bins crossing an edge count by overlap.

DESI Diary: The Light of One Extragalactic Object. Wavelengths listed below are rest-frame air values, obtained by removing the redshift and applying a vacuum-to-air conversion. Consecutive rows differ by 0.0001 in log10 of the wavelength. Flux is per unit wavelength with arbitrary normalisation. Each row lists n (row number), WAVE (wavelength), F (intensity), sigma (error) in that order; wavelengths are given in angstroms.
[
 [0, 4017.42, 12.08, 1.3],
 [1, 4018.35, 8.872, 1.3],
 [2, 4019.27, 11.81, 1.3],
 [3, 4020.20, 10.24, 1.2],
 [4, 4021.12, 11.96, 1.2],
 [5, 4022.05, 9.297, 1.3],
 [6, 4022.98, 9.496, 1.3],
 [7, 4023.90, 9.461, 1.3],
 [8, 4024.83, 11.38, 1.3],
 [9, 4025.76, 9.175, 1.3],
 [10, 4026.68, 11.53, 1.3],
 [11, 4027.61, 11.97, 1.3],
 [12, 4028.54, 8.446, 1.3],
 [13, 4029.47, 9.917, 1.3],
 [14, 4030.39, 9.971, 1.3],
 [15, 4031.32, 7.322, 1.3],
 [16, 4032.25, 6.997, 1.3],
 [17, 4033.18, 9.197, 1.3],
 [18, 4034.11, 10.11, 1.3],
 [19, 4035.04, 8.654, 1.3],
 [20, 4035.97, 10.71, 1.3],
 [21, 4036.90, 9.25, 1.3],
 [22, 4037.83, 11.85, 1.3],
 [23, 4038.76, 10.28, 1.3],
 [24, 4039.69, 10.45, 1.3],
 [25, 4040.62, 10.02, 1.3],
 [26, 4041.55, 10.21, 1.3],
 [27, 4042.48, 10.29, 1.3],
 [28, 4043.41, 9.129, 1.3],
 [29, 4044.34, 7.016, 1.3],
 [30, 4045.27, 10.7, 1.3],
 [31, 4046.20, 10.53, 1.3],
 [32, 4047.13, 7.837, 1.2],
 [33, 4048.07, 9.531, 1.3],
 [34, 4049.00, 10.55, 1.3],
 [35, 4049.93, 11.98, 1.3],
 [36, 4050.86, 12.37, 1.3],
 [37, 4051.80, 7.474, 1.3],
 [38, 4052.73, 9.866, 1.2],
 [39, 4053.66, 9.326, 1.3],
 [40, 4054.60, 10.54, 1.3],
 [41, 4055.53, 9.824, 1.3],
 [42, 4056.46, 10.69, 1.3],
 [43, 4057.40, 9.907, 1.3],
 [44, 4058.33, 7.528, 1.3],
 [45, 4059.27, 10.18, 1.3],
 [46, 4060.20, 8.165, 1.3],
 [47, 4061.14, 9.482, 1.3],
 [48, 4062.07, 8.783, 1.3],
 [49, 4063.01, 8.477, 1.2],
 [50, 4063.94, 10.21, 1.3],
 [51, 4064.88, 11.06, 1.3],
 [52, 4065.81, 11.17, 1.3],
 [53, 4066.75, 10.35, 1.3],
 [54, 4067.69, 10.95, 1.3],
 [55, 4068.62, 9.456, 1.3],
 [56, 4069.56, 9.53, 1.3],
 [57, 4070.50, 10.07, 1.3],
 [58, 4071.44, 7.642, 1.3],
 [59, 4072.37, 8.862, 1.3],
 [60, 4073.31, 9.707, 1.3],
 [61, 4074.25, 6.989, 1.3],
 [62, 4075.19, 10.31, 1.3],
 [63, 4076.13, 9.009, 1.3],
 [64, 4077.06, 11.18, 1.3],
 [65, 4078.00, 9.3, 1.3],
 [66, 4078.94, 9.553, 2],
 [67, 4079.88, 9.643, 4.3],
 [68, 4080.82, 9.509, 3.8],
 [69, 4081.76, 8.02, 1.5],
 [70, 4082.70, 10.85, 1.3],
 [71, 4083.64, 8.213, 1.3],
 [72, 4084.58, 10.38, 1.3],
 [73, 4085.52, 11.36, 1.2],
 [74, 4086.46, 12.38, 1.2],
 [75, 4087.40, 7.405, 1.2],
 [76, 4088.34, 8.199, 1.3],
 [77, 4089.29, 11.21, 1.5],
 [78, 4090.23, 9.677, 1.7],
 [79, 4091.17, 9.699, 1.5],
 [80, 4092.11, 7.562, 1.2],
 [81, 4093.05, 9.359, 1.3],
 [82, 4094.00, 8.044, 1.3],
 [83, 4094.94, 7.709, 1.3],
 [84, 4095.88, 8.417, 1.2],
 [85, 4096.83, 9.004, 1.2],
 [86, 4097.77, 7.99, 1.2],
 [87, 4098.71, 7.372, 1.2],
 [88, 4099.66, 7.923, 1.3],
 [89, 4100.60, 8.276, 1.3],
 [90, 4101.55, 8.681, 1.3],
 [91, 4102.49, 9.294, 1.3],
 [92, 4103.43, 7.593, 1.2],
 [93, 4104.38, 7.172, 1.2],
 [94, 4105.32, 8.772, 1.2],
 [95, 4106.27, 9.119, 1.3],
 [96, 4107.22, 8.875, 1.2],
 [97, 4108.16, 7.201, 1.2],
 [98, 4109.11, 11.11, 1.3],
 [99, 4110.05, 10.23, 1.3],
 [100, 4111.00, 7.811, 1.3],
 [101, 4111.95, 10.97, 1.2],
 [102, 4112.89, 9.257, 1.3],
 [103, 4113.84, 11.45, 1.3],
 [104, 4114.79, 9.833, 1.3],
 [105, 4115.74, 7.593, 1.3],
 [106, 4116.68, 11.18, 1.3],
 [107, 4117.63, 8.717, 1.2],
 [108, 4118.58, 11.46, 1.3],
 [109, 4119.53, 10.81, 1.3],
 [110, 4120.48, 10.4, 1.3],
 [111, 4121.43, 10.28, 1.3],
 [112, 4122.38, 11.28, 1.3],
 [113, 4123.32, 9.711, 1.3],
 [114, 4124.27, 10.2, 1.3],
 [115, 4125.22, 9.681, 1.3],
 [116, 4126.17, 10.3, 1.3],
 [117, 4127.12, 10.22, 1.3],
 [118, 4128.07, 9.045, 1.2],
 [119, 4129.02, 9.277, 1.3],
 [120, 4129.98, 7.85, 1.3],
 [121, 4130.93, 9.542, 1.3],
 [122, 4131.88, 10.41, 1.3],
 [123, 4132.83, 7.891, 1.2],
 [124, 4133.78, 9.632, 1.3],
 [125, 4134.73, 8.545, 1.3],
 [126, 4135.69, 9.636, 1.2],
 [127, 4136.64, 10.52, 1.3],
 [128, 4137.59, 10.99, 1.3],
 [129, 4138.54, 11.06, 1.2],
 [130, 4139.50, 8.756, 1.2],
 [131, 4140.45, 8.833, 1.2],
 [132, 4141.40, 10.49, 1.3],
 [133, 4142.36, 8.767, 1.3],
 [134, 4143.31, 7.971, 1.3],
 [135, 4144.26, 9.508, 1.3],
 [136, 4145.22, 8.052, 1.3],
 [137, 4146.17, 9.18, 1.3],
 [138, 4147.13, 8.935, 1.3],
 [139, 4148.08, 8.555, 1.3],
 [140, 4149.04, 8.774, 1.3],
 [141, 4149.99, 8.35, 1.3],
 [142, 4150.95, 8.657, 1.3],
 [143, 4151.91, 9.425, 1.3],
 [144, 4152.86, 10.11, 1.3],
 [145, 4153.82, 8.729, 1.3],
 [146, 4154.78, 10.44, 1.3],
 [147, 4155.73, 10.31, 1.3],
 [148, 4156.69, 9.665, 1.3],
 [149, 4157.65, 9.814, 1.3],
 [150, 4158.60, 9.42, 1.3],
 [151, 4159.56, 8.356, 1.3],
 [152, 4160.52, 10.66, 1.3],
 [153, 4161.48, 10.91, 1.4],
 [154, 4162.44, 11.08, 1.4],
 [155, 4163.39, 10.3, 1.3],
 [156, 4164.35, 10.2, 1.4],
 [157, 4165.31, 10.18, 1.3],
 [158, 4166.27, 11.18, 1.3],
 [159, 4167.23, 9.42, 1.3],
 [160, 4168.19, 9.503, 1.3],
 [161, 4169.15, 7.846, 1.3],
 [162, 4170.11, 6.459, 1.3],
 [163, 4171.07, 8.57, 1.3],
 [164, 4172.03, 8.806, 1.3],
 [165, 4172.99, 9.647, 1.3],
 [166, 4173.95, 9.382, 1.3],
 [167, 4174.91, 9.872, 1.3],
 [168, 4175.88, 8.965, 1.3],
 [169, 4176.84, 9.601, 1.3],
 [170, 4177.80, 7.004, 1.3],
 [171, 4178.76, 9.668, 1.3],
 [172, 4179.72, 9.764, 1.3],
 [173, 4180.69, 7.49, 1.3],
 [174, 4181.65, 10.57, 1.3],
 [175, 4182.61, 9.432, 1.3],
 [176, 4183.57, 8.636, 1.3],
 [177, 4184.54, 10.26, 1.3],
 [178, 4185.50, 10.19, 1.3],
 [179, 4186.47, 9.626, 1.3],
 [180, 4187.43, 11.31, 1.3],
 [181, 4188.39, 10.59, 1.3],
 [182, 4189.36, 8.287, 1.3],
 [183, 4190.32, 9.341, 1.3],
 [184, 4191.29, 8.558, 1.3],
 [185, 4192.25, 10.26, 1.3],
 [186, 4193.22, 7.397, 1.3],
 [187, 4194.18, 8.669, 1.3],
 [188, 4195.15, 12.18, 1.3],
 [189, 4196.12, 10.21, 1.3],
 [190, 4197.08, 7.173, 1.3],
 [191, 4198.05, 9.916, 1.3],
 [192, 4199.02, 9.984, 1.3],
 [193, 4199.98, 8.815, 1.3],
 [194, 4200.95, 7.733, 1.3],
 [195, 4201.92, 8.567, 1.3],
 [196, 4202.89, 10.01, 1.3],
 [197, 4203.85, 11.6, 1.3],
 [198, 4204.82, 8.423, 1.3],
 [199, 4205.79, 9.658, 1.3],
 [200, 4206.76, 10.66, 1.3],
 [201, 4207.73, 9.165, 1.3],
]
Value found 1.0 angstroms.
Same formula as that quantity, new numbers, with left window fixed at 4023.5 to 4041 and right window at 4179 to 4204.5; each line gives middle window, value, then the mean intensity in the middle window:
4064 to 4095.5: 0.61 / 9.53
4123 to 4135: 0.24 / 9.42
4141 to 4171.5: 0.60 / 9.37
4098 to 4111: 1.50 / 8.55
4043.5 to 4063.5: 0.46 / 9.55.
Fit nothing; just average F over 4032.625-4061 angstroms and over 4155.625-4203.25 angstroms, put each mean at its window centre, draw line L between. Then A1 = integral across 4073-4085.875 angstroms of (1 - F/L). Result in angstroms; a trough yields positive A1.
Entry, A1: 0.2 angstroms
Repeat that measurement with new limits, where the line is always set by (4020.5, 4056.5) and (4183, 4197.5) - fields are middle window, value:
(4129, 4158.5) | 1.0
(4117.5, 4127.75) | -0.7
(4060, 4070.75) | 0.0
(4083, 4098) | 0.9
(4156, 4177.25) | 0.1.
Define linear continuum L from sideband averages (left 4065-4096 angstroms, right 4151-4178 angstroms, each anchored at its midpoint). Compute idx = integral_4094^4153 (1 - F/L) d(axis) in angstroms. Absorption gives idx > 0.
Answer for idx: 1.5 angstroms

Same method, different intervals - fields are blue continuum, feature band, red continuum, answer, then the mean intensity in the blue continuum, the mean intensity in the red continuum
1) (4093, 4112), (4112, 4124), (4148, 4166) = -1.8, 8.54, 9.72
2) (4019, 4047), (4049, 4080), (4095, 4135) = -0.2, 9.87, 9.28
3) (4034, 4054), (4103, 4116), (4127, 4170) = 0.7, 9.92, 9.46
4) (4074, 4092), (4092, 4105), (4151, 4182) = 1.9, 9.62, 9.46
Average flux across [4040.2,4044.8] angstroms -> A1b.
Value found 9.34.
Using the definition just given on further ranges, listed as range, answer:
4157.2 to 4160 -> 9.22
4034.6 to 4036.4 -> 9.67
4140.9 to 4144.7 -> 9.19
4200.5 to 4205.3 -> 9.28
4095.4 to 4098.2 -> 8.47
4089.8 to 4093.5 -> 9.08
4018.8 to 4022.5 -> 10.8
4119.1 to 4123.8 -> 10.5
